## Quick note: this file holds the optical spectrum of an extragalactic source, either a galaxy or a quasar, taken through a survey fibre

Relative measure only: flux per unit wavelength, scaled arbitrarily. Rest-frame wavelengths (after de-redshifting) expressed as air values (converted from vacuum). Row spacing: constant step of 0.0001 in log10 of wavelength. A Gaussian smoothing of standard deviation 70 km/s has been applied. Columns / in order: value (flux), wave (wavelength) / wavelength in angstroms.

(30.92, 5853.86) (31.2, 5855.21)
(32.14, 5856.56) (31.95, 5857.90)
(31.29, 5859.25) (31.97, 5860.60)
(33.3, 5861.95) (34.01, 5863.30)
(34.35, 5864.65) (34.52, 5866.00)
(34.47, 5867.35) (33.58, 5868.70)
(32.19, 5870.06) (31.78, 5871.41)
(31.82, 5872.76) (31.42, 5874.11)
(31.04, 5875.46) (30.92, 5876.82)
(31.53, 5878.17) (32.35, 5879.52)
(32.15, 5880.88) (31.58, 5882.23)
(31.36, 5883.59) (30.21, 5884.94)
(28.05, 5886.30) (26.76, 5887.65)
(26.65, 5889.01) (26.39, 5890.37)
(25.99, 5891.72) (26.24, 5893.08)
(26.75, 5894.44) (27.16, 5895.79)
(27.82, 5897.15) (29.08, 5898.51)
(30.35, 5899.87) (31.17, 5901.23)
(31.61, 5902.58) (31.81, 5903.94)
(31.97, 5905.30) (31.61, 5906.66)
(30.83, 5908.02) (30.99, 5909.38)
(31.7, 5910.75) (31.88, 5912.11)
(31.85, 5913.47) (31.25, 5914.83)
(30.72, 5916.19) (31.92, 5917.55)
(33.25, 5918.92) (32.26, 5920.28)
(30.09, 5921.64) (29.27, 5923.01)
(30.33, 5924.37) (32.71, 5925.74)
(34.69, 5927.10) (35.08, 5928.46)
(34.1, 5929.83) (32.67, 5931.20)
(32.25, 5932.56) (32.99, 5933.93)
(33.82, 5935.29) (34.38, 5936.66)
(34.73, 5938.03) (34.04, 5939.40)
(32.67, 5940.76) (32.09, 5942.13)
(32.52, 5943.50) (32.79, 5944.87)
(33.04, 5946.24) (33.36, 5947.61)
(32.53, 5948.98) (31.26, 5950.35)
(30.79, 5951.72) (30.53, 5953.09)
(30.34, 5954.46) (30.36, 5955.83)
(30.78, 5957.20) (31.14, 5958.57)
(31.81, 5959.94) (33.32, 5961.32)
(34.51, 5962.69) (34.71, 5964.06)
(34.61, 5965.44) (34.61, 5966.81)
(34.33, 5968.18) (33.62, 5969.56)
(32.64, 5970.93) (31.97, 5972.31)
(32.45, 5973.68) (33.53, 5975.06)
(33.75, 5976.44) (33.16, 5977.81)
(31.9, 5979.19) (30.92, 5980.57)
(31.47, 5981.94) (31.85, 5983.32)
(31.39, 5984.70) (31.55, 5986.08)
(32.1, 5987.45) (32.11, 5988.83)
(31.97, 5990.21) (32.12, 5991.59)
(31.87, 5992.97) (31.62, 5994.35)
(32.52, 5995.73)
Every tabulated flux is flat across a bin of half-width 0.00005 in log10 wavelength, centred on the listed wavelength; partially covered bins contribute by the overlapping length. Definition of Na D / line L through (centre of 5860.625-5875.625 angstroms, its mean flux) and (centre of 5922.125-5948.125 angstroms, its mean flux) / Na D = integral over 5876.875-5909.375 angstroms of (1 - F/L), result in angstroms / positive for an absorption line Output 3.3 angstroms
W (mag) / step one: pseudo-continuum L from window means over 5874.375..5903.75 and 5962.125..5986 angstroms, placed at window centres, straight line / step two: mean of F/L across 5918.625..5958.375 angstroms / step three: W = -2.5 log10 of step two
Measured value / -0.032 mag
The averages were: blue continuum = 29.4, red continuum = 33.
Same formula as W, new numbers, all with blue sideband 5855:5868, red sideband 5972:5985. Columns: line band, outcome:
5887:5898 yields 0.222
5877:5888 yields 0.076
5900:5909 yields 0.044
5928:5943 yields -0.031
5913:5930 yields 0.019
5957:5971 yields -0.034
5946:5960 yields 0.035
